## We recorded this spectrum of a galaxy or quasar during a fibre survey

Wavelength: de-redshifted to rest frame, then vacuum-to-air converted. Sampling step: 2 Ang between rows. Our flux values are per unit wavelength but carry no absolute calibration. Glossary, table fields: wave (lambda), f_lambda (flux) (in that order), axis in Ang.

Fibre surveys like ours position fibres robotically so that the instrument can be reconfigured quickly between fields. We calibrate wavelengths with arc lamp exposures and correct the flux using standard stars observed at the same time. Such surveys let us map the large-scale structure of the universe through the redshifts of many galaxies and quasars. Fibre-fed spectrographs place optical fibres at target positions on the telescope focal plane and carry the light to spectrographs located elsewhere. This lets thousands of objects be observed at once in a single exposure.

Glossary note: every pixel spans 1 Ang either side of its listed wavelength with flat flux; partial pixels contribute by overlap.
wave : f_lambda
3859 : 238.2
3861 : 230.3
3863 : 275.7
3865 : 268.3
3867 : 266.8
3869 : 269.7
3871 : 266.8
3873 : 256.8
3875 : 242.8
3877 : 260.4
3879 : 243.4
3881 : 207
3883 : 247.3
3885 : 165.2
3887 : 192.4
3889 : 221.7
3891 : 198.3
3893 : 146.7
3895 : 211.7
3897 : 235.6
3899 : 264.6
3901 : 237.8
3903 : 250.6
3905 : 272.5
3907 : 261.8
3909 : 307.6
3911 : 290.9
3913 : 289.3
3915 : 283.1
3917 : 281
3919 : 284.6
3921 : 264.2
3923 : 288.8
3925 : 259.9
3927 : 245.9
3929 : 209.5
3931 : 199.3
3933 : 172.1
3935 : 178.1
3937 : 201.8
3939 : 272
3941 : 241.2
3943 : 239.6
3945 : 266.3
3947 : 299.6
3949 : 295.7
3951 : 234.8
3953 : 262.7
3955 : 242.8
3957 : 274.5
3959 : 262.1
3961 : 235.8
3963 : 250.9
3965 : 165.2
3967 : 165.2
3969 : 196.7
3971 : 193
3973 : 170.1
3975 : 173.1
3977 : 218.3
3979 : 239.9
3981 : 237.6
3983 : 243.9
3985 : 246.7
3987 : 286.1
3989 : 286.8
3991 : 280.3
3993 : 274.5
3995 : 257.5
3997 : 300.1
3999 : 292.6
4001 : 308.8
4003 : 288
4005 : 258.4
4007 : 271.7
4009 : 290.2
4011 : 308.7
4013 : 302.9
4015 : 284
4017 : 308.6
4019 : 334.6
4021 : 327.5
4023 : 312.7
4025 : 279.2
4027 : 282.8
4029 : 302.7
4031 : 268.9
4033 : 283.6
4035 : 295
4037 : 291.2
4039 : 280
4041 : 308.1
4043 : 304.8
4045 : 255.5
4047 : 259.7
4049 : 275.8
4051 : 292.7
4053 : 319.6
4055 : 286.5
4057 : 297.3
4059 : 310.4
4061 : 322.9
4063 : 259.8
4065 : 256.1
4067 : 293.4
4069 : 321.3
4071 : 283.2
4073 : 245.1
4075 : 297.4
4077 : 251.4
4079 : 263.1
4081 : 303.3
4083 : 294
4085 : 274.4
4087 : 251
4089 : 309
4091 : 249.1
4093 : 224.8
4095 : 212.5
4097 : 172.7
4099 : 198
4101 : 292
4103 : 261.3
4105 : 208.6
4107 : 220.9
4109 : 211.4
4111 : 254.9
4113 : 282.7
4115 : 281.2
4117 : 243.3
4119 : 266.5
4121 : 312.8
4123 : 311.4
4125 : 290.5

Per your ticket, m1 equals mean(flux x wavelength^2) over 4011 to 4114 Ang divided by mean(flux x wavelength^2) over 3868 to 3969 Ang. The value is 1.2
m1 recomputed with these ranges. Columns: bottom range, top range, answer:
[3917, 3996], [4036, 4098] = 1.22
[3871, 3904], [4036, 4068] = 1.39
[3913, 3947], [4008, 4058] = 1.26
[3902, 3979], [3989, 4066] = 1.25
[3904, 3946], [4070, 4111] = 1.08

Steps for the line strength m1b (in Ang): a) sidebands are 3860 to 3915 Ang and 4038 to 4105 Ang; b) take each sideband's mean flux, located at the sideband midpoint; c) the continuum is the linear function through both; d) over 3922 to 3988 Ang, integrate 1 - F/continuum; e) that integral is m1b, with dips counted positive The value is 5.8 Ang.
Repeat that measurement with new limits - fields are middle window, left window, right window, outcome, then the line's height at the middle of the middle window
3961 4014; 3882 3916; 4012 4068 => 4.6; 273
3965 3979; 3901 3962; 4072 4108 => 3.6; 254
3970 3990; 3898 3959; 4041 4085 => 2.8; 267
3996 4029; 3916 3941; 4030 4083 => -3.4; 269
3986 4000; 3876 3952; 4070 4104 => -1.8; 250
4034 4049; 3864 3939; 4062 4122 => -1.7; 255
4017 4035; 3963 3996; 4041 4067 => -2.3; 265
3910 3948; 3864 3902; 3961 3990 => -4.2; 226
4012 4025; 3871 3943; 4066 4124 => -2.9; 253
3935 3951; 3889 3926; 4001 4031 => 1.0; 269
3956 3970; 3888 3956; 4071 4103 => 1.6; 250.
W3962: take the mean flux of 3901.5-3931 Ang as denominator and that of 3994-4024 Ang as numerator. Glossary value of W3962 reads 1.1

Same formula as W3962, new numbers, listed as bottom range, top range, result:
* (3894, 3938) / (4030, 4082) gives 1.14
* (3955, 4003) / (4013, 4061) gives 1.21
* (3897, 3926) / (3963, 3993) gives 0.82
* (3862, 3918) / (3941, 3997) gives 0.98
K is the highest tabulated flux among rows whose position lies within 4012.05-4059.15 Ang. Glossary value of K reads 334.6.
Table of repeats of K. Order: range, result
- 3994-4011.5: 308.8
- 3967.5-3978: 218.3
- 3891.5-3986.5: 307.6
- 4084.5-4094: 309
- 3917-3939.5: 288.8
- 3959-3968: 262.1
